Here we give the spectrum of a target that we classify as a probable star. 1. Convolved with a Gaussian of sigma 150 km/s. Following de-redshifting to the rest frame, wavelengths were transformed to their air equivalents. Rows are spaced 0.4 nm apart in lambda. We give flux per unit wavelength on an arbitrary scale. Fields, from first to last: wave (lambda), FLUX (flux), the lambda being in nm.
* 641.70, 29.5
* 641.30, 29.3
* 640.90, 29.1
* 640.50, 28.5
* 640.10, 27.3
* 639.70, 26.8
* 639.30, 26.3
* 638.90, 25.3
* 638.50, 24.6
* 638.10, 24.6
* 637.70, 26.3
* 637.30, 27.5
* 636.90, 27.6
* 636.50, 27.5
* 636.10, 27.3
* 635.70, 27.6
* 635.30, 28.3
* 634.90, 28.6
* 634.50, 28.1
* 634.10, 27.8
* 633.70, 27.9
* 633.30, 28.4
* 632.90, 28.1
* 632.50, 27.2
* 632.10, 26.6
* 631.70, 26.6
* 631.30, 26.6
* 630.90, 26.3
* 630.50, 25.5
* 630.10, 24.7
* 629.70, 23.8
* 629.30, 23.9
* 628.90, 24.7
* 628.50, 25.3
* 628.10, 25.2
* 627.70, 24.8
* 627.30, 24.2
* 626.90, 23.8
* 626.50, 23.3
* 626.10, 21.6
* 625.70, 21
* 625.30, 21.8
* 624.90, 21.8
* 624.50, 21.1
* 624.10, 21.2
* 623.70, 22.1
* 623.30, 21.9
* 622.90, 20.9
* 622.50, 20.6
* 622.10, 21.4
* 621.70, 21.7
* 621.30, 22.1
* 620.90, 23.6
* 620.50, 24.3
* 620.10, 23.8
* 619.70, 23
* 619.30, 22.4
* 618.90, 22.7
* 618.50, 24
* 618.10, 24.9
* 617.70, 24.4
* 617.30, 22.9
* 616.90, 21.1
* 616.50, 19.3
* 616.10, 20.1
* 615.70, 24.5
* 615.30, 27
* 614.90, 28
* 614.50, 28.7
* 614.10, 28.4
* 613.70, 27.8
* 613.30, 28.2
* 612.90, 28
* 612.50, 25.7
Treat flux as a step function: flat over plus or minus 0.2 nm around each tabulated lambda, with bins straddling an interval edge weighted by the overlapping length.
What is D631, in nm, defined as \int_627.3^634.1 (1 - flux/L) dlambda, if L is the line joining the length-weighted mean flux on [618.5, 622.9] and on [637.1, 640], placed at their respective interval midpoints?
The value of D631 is -0.42 nm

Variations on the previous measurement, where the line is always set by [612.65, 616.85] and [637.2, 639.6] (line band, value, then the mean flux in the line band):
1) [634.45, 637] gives -0.209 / 27.9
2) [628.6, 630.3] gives 0.095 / 24.3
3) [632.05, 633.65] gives -0.120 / 27.7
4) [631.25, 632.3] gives -0.034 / 26.6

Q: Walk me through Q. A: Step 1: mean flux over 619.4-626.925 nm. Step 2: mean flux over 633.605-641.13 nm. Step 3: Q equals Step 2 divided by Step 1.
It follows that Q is 1.23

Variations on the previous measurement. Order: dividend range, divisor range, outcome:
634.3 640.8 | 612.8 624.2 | 1.14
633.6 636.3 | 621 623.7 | 1.30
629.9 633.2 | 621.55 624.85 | 1.24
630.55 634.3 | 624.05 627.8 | 1.21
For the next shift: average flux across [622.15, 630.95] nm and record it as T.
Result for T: 23.1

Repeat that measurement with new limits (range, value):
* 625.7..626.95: 22.5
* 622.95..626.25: 21.5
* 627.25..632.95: 25.5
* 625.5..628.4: 23.5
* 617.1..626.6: 22.4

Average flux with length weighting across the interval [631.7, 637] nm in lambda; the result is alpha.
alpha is 27.7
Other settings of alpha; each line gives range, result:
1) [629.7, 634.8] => 26.9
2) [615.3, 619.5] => 22.8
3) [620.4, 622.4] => 22.4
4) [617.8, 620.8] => 23.6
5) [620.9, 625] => 21.6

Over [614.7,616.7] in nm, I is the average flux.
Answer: 23.8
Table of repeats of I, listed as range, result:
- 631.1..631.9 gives 26.6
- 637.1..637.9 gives 26.9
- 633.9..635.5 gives 28.2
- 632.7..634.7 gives 28.1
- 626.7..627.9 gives 24.3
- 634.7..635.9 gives 28.2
